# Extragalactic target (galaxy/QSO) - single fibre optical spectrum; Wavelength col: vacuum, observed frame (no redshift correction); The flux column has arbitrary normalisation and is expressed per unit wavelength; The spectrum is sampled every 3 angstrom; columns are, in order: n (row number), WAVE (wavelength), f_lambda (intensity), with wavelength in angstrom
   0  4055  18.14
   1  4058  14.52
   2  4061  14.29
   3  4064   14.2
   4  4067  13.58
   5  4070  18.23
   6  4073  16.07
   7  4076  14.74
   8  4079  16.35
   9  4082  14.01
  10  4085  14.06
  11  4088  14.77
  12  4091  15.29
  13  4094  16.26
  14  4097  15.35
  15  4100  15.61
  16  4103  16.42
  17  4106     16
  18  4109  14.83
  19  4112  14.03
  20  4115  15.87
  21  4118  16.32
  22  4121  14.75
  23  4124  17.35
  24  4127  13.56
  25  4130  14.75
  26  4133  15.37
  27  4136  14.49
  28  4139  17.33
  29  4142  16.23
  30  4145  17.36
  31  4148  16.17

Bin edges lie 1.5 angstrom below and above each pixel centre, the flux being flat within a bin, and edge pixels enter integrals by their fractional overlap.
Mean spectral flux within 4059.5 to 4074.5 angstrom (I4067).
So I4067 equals 15.3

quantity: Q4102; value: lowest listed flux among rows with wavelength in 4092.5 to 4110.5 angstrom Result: 14.83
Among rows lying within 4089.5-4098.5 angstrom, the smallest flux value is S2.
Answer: 15.29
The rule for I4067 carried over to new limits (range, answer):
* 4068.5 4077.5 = 16.3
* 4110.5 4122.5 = 15.2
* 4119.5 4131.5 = 15.1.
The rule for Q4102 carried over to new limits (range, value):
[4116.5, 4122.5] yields 14.75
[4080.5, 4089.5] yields 14.01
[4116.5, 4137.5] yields 13.56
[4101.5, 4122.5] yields 14.03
